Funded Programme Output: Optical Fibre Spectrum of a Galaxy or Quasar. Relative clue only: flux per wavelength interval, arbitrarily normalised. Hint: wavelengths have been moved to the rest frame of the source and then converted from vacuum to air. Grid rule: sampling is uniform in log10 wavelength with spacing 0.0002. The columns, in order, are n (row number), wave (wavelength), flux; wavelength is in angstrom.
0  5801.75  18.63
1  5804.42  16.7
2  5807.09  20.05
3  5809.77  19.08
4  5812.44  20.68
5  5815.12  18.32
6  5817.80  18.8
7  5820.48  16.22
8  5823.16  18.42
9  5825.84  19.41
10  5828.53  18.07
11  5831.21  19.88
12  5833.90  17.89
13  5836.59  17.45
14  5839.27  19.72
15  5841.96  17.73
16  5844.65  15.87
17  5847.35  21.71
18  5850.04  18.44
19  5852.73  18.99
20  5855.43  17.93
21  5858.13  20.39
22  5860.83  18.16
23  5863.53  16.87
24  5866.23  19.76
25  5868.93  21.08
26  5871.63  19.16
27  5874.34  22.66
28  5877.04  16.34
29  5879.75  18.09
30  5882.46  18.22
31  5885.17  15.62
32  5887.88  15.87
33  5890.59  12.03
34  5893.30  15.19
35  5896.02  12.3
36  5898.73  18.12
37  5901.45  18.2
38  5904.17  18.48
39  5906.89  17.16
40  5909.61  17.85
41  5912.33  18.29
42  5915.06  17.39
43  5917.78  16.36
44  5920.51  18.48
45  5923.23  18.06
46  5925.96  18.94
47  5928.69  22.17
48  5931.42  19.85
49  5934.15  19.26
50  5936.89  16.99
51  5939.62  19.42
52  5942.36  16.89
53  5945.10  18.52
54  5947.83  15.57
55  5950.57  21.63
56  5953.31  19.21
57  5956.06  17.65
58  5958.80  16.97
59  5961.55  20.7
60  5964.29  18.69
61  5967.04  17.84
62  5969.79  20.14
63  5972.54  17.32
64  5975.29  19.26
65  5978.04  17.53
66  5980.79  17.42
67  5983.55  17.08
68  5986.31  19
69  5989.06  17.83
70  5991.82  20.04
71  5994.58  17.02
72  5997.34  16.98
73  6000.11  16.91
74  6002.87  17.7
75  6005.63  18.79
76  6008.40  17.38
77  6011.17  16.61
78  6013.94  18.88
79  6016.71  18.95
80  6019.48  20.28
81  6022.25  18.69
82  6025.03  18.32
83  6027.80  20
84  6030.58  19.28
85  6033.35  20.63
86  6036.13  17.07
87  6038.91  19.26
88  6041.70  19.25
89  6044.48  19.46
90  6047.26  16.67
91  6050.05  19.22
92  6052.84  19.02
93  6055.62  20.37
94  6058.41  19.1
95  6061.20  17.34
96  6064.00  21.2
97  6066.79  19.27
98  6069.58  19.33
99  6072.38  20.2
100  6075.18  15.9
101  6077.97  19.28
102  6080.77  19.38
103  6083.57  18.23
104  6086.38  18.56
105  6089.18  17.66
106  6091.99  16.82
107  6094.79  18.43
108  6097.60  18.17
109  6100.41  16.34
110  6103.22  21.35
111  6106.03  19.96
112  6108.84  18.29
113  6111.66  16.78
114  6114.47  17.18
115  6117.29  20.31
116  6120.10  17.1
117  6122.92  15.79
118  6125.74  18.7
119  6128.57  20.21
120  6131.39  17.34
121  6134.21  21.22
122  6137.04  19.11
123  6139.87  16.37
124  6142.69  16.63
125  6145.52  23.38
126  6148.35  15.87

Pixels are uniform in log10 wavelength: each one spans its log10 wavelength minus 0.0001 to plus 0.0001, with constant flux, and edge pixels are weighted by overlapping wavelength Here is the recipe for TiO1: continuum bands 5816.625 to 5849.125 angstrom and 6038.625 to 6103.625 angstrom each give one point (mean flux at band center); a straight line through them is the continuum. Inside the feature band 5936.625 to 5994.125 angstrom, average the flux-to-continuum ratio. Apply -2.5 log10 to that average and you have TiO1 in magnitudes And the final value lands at 0.01 mag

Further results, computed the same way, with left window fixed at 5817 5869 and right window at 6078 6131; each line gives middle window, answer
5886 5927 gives 0.10 mag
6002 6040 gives -0.02 mag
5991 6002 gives 0.05 mag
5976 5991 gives 0.03 mag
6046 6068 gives -0.04 mag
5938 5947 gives 0.02 mag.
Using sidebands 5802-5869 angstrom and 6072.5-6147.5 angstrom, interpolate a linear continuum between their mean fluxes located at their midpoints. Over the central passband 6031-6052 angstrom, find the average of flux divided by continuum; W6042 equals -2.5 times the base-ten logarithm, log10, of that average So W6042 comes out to -0.02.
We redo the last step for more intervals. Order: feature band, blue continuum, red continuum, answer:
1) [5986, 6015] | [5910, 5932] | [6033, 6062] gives 0.05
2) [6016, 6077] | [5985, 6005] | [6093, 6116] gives -0.05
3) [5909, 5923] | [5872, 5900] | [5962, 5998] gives -0.04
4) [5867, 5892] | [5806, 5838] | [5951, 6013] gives 0.05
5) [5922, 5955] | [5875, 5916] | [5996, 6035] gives -0.09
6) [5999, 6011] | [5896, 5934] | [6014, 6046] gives 0.08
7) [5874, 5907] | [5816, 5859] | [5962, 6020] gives 0.11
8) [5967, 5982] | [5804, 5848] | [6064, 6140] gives 0.01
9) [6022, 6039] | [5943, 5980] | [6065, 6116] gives -0.03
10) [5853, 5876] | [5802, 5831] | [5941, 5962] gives -0.05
